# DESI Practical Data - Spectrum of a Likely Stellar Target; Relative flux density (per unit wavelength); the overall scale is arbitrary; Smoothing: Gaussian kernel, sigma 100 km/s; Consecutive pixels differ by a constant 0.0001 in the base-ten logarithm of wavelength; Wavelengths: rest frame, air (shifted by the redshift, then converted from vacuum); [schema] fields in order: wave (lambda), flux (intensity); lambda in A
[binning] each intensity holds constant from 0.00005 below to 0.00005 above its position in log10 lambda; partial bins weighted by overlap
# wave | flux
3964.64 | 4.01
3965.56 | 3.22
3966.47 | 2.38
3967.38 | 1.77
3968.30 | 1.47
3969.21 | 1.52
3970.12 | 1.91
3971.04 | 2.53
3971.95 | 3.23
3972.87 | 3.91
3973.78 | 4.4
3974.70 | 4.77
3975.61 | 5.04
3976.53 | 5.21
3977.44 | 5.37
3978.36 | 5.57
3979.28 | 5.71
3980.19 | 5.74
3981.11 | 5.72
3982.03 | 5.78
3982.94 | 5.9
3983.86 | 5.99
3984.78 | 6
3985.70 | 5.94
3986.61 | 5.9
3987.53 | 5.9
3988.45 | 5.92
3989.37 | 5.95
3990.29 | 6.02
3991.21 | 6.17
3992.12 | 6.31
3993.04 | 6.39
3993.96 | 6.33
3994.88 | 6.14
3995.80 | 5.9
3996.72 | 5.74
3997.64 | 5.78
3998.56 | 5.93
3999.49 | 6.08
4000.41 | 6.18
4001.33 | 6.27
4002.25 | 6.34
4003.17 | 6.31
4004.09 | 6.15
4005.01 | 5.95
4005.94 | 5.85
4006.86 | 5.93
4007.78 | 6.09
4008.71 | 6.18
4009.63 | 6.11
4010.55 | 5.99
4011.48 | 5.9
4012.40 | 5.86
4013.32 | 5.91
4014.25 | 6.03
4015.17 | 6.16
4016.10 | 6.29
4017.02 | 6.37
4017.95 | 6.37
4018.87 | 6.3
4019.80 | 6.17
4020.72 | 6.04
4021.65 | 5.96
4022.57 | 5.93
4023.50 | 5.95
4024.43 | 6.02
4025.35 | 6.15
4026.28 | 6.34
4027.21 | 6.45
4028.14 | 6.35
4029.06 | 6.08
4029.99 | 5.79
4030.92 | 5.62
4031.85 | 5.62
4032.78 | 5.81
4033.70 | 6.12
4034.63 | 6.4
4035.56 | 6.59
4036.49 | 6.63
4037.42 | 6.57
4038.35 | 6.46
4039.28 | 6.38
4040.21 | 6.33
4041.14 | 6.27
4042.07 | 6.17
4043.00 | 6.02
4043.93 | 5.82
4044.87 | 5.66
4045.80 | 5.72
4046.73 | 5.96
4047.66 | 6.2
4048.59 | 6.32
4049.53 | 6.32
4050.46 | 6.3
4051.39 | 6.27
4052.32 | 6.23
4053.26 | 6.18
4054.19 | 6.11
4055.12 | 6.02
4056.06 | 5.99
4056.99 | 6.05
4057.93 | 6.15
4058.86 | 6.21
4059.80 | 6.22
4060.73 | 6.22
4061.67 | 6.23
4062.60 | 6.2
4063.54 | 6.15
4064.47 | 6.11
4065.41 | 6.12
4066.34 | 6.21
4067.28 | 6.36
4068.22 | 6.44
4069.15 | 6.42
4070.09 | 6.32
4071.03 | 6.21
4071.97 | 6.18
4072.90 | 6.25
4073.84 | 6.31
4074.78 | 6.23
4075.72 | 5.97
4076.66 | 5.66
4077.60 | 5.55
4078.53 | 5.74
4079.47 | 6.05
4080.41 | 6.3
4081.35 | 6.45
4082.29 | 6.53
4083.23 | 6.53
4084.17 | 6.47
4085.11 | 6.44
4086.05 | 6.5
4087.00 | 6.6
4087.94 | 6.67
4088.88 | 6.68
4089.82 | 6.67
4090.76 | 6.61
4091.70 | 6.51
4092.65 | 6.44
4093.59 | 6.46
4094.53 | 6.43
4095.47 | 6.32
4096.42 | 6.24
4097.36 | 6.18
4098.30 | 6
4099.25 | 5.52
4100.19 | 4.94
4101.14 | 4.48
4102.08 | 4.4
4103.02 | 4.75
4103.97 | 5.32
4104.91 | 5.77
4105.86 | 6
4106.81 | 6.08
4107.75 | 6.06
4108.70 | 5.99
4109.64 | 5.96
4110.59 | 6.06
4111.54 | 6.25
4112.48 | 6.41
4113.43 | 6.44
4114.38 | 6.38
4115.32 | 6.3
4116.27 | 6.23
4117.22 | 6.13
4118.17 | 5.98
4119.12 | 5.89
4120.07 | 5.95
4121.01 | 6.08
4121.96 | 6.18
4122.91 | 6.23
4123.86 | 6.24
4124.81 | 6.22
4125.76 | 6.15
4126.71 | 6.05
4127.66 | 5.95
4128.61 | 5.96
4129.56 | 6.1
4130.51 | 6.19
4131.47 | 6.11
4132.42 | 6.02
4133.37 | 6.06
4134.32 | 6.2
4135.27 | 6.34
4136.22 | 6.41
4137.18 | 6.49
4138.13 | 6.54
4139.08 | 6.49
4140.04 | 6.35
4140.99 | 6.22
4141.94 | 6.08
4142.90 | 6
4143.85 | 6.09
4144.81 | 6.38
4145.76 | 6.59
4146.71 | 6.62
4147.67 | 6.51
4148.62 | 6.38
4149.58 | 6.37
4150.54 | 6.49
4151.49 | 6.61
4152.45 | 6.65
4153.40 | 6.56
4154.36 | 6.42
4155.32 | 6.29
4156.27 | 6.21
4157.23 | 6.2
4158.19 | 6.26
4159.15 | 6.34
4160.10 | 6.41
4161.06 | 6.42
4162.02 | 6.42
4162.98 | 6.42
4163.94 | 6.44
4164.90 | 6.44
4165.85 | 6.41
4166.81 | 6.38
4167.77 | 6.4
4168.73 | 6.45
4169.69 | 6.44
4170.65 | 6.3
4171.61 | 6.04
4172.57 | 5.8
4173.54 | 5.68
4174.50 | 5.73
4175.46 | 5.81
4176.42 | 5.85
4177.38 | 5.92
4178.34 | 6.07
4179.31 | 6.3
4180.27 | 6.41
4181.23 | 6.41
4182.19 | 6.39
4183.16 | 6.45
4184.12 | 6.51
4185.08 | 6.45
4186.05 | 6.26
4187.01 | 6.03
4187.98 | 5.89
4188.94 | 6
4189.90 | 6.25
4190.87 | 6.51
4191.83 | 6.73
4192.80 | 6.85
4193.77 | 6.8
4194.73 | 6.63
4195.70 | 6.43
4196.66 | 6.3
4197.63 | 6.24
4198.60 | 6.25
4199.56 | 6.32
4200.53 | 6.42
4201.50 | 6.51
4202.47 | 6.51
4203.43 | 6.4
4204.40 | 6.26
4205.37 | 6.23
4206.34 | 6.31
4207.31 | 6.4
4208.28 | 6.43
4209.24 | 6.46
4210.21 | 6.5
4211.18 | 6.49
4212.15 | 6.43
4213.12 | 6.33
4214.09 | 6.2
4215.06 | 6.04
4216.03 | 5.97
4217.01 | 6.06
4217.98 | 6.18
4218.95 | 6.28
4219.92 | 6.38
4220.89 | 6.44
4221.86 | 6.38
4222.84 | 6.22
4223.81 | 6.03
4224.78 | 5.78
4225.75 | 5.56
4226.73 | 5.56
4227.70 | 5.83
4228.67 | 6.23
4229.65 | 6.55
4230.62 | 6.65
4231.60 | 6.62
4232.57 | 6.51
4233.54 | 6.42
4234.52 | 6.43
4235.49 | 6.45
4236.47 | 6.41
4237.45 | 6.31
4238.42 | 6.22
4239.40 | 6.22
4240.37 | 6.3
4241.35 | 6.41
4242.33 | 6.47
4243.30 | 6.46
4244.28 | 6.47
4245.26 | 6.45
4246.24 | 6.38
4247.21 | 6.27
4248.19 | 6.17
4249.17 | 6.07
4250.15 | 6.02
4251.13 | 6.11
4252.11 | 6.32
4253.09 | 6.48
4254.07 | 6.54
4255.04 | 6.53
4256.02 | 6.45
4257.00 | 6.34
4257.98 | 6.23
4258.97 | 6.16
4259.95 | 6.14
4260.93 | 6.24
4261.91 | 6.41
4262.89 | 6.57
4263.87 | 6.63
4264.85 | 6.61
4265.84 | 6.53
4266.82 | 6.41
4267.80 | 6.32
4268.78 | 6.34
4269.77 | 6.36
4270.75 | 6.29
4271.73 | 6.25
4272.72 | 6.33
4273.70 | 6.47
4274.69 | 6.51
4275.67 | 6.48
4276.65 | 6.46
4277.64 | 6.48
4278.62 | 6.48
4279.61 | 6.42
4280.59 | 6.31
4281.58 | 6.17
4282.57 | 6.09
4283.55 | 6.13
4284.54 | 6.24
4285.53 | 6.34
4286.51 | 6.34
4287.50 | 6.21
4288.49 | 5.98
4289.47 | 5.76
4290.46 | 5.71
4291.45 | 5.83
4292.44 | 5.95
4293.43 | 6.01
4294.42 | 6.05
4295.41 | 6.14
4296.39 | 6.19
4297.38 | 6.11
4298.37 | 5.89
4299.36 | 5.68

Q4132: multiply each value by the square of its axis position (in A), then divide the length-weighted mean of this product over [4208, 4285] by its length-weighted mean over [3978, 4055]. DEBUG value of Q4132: 1.2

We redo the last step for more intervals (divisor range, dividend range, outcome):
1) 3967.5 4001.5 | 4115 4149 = 1.28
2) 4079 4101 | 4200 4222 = 1.07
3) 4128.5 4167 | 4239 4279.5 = 1.06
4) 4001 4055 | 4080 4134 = 1.03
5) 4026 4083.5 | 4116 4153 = 1.05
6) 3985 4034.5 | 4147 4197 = 1.13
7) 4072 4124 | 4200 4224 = 1.10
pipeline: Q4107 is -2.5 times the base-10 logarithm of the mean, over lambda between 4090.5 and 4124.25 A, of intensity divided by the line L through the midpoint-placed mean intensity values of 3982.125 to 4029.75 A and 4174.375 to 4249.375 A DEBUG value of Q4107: 0.038 mag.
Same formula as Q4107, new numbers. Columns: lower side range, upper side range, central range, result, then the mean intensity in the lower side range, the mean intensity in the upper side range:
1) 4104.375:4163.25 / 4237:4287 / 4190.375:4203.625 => -0.03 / 6.24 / 6.35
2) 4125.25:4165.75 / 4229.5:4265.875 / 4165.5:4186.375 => 0.02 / 6.32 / 6.38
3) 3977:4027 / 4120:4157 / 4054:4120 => 0.01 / 6.03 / 6.28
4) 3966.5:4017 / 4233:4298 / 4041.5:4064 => -0.09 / 5.42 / 6.29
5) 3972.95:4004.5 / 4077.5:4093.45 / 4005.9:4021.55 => -0.02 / 5.83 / 6.42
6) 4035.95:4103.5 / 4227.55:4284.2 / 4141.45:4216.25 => -0.01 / 6.15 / 6.36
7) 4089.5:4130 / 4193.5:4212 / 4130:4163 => -0.03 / 6.01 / 6.41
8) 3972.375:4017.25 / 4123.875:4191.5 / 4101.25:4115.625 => 0.05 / 5.86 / 6.27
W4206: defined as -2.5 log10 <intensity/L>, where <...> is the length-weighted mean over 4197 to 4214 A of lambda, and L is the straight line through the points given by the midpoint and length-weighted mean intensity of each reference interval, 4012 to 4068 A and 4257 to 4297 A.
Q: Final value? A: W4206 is -0.025 mag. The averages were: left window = 6.15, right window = 6.26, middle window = 6.38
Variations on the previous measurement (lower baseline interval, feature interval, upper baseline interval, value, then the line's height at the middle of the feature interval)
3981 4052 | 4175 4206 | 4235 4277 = -0.01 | 6.29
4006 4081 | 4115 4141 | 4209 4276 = 0.01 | 6.21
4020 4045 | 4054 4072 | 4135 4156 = 0.00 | 6.21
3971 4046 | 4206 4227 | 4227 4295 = 0.01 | 6.24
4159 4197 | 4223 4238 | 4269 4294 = 0.01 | 6.26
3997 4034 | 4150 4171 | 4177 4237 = -0.03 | 6.25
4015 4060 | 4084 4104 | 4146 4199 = 0.03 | 6.22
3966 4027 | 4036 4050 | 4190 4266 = -0.09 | 5.68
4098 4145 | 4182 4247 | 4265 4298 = -0.03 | 6.14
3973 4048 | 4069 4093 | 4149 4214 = -0.03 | 6.13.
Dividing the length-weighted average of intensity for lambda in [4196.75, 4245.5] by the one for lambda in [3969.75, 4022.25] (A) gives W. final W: 1.1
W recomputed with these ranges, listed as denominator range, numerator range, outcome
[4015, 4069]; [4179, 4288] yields 1.03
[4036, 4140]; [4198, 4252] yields 1.02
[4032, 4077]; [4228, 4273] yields 1.03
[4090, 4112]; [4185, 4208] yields 1.09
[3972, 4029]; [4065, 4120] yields 1.03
